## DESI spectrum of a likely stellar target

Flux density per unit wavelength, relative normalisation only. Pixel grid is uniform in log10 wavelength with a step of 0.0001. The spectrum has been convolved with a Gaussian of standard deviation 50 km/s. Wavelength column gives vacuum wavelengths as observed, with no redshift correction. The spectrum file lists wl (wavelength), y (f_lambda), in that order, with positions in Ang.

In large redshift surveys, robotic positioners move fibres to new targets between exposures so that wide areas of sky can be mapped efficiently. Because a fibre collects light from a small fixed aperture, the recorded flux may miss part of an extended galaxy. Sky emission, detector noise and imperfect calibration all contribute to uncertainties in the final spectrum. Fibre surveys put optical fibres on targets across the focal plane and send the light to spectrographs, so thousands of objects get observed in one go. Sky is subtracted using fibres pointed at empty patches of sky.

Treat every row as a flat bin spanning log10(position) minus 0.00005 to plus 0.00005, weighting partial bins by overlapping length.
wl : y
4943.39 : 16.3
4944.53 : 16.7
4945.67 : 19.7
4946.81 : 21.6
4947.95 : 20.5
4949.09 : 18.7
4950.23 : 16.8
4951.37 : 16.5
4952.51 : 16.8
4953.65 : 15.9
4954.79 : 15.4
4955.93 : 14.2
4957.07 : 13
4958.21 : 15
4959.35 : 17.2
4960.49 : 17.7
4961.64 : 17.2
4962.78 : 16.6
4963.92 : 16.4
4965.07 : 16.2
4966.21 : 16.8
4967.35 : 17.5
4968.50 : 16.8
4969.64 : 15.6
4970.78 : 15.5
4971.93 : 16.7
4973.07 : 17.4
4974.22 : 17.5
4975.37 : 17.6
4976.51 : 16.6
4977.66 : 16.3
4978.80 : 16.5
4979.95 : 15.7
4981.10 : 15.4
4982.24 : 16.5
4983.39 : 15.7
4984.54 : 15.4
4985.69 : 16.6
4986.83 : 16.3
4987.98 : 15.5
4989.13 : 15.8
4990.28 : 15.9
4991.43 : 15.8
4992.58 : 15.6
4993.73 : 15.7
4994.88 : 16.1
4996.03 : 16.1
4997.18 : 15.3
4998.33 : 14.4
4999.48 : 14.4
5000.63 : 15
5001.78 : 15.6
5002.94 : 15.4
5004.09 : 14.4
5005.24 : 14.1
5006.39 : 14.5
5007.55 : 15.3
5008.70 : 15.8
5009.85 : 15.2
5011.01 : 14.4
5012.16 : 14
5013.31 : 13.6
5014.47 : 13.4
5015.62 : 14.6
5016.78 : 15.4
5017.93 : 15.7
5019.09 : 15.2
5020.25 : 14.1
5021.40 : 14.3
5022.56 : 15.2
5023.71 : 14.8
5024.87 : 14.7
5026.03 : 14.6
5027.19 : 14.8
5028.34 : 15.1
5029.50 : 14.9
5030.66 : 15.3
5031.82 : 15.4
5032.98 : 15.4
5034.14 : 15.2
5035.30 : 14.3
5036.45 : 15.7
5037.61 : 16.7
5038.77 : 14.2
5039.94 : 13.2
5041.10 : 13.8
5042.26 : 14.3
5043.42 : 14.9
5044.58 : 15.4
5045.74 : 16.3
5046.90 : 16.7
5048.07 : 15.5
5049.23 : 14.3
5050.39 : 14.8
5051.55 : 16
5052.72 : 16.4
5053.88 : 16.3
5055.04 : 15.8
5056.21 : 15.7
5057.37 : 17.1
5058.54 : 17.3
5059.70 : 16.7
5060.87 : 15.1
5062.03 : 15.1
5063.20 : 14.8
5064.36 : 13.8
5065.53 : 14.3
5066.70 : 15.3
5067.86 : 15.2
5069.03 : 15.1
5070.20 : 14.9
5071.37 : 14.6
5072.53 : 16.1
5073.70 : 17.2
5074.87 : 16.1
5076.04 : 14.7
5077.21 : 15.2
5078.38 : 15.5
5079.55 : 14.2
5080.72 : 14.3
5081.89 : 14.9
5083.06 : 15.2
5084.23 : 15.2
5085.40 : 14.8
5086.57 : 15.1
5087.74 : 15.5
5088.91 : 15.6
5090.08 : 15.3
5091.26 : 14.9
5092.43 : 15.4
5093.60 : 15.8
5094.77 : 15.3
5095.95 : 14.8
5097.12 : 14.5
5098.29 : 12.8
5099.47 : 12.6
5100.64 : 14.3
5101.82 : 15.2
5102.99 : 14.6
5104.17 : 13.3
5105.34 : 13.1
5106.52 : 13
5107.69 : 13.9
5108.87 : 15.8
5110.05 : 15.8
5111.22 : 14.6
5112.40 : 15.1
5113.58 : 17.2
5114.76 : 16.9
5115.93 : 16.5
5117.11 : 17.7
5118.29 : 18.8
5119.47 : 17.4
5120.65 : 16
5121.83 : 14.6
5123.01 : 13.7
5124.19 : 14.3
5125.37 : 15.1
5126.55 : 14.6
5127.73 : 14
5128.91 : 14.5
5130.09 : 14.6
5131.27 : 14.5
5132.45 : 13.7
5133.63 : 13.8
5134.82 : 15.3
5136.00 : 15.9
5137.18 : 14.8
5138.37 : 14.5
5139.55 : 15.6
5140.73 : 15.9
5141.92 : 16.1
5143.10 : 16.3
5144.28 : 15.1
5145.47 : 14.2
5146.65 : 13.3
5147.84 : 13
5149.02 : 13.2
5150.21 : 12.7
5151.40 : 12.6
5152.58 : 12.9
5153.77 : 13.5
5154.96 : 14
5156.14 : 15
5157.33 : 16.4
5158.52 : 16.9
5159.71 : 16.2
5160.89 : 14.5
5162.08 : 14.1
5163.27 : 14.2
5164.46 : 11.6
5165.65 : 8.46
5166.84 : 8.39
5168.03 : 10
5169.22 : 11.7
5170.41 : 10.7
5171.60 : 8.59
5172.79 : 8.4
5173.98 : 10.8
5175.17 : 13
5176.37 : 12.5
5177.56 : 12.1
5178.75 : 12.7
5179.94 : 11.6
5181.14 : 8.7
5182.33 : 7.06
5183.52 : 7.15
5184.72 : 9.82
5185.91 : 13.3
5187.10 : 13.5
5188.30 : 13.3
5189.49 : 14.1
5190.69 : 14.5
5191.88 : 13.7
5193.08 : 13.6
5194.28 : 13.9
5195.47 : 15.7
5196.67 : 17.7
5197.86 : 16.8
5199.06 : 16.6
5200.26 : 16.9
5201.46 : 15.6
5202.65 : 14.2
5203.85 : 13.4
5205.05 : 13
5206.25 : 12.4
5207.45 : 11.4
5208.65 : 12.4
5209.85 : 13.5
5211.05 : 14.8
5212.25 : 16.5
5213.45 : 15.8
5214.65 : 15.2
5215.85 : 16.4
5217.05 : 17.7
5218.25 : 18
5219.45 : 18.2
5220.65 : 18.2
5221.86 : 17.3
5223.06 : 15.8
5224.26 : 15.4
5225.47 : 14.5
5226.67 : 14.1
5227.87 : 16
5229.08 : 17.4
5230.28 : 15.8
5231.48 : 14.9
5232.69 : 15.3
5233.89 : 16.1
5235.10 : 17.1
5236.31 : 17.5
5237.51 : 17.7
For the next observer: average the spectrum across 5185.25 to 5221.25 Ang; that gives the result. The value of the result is 15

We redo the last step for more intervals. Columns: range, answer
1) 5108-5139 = 15.4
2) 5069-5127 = 15.1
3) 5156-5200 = 12.6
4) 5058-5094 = 15.3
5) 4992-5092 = 15.1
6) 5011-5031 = 14.7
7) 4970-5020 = 15.5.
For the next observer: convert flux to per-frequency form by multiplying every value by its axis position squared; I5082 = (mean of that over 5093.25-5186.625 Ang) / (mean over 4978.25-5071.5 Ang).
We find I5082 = 0.9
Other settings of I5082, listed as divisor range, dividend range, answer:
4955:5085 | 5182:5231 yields 1.02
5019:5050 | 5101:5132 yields 1.05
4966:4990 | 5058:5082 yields 0.97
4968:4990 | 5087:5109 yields 0.93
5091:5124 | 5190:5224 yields 1.05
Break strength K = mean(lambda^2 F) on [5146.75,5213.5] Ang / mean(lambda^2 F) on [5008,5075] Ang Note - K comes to 0.90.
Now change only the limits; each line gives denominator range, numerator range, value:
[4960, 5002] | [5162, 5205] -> 0.84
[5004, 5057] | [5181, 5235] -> 1.05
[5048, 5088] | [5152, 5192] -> 0.82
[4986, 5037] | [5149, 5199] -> 0.89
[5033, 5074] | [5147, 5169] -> 0.89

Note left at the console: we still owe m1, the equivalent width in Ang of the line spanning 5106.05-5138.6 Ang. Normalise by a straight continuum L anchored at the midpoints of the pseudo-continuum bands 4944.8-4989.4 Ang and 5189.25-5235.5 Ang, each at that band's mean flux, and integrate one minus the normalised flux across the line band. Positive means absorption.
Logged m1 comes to 1.23 Ang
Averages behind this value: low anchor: 16.6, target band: 15.2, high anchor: 15.4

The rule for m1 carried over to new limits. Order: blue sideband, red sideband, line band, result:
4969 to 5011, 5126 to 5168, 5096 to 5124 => -1.2 Ang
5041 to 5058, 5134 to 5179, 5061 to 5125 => -2.0 Ang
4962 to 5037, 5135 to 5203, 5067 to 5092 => -1.3 Ang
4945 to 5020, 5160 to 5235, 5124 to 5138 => -0.2 Ang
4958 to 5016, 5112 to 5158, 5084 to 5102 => 0.5 Ang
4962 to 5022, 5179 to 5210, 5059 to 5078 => -0.7 Ang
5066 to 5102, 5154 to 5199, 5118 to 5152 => -2.5 Ang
